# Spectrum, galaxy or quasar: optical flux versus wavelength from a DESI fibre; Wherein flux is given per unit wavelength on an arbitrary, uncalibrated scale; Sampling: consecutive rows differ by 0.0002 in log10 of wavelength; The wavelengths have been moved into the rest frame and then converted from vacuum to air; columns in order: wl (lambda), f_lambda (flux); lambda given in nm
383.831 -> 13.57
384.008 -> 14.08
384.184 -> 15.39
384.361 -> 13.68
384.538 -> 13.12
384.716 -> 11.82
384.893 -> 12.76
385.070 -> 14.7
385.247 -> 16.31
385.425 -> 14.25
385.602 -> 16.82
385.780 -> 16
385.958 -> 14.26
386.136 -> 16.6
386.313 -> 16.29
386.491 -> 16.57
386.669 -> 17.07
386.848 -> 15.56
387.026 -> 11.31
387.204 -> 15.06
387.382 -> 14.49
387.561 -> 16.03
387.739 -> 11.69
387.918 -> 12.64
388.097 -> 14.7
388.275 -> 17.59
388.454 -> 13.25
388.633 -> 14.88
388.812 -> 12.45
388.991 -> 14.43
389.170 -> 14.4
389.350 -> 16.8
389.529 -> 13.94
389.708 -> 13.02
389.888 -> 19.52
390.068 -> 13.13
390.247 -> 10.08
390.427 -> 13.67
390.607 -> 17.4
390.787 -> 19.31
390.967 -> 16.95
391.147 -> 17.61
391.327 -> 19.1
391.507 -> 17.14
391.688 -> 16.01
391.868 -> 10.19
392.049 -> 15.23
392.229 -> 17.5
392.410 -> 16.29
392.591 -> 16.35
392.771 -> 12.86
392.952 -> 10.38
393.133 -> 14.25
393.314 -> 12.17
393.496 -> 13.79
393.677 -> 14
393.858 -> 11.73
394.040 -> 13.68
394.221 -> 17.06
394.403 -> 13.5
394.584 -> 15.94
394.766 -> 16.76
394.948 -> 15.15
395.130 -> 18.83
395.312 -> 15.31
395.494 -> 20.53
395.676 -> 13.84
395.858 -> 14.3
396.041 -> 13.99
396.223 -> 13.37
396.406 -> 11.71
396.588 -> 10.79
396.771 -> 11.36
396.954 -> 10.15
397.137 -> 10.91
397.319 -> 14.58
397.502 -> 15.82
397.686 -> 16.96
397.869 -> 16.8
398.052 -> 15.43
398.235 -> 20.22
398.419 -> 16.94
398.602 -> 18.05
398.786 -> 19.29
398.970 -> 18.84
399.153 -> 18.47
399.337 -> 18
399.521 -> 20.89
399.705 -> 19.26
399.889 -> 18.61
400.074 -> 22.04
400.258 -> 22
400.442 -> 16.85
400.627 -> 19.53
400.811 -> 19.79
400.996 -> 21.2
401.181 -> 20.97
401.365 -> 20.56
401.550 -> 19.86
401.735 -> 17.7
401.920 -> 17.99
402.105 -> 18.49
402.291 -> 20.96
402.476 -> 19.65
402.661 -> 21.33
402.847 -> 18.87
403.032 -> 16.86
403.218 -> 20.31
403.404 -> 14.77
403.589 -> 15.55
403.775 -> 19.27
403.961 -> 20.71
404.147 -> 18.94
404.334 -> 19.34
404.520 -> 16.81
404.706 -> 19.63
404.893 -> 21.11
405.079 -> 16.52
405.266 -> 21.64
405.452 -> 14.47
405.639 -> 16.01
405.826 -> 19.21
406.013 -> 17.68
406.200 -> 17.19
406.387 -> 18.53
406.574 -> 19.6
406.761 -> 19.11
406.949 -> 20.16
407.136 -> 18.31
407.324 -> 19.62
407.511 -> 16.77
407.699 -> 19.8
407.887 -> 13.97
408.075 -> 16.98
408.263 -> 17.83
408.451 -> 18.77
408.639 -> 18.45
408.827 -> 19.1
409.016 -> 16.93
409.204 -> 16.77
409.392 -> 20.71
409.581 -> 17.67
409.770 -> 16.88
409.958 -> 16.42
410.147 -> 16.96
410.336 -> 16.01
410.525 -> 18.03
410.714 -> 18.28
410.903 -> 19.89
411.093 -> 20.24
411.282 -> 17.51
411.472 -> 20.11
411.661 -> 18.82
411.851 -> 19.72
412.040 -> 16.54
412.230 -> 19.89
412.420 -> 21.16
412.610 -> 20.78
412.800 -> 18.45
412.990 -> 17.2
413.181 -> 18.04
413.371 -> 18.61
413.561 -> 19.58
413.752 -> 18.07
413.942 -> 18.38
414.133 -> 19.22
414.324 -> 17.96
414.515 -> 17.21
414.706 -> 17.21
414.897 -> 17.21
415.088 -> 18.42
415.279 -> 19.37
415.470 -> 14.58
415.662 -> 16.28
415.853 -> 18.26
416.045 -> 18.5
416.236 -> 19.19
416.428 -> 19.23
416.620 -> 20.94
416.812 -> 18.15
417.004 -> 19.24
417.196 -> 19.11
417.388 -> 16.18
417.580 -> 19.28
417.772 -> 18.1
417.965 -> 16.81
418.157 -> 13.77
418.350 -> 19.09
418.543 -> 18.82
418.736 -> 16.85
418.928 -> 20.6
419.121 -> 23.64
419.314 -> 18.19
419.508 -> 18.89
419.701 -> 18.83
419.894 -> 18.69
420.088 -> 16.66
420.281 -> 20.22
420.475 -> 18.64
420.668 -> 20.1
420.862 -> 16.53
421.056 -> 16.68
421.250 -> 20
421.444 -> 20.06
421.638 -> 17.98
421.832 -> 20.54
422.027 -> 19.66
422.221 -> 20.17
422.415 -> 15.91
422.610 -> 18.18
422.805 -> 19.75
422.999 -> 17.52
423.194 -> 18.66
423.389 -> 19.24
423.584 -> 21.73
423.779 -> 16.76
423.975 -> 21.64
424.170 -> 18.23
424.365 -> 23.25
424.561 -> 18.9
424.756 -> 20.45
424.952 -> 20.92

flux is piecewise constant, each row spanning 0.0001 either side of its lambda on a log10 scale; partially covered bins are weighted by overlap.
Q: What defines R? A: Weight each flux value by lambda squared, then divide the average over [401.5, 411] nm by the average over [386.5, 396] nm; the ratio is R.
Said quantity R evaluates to 1.31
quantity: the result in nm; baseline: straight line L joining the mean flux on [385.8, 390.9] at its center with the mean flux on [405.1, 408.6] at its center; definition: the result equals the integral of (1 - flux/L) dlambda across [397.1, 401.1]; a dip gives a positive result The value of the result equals -0.374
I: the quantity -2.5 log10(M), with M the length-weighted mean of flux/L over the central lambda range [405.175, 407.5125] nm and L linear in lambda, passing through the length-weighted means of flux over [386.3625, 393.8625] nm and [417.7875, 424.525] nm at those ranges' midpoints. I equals -0.09 mag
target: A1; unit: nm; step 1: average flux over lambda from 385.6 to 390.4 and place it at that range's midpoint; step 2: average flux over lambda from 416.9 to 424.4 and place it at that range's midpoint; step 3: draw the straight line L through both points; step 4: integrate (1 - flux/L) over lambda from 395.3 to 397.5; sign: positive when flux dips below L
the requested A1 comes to 0.32 nm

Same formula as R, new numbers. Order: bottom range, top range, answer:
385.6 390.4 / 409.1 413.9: 1.42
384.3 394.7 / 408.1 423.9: 1.43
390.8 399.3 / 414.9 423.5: 1.37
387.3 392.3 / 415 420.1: 1.40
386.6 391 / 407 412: 1.36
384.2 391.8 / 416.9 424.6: 1.47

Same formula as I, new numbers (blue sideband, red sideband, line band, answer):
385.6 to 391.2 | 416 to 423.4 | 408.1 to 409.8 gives -0.04 mag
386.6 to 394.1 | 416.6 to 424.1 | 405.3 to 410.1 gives -0.05 mag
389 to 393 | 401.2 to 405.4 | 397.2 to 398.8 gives 0.03 mag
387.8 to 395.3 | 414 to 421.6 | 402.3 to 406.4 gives -0.11 mag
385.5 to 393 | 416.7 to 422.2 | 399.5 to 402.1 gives -0.20 mag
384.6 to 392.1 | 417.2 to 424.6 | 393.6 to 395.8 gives 0.02 mag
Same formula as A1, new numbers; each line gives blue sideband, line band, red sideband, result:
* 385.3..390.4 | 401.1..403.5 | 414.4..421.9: -0.38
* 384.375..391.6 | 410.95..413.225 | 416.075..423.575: -0.16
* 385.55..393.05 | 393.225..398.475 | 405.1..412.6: 0.49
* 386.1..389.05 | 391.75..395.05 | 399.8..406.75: 0.40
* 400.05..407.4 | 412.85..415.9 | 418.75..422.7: 0.18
